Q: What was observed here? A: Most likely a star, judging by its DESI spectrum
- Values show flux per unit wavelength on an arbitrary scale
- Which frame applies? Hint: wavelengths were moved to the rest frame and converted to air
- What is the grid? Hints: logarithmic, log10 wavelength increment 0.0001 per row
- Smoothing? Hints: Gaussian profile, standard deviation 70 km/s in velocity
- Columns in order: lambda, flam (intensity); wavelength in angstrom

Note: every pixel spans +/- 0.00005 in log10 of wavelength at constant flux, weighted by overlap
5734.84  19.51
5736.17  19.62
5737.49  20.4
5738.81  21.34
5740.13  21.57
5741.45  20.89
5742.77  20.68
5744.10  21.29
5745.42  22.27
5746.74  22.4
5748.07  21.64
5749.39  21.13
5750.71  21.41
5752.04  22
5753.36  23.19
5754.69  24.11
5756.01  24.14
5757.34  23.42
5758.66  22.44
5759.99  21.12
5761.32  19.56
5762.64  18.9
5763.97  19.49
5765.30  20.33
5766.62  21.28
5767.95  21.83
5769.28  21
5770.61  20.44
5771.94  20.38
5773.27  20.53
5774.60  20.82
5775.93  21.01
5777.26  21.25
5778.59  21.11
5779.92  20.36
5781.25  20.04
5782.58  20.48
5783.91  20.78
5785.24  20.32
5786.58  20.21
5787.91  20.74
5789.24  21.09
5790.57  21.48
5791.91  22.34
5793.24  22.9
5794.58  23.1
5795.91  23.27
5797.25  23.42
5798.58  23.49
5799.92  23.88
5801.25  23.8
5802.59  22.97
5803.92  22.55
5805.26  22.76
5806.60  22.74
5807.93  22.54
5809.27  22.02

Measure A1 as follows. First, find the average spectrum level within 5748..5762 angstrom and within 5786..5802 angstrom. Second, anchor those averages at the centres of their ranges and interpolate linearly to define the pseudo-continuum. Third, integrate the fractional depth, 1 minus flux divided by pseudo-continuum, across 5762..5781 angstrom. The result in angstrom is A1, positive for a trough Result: 1.5 angstrom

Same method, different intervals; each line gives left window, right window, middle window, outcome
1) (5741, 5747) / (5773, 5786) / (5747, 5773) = -0.4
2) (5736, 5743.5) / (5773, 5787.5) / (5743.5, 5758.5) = -1.2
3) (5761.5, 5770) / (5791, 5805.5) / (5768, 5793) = 0.9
